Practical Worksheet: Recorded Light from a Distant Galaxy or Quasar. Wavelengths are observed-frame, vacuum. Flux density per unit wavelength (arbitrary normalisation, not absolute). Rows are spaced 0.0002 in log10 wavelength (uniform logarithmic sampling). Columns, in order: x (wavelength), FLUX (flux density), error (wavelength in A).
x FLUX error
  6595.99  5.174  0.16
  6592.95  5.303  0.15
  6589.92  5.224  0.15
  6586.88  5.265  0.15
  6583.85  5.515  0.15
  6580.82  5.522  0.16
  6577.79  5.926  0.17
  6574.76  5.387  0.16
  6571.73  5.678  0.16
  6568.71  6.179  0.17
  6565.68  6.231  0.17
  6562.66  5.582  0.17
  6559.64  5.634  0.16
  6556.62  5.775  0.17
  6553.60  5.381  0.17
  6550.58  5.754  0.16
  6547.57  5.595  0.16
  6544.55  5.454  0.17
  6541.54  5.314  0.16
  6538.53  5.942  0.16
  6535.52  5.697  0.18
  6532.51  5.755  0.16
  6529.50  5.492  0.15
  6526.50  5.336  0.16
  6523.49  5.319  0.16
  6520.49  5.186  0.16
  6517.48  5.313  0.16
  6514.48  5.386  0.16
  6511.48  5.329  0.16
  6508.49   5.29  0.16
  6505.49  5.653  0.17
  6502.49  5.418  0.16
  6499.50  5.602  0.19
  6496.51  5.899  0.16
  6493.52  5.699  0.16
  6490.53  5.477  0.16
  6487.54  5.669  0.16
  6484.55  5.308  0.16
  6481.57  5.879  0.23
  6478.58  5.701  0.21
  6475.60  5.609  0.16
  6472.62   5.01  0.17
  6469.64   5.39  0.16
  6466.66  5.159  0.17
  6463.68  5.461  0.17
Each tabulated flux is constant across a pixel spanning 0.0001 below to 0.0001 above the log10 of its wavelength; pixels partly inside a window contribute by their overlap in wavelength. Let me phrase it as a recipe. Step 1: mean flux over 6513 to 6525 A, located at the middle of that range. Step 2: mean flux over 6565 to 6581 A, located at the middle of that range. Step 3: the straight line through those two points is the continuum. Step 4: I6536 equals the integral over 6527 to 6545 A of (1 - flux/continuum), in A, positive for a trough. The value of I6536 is -0.5 A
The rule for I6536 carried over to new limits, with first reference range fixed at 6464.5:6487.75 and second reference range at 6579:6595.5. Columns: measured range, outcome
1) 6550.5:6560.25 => -0.4 A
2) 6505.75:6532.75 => 0.2 A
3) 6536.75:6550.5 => -0.5 A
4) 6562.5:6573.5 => -1.2 A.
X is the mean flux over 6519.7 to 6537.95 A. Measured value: 5.5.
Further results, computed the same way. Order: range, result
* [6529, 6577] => 5.69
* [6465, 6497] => 5.51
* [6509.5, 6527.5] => 5.31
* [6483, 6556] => 5.51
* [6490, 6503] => 5.65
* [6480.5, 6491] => 5.58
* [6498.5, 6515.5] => 5.44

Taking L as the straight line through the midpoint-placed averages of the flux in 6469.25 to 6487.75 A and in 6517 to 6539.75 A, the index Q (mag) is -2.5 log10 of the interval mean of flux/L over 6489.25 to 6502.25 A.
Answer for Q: -0.03 mag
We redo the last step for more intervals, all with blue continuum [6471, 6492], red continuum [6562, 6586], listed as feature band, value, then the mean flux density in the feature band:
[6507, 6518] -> 0.052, 5.33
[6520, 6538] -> 0.025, 5.51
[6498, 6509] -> 0.013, 5.51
